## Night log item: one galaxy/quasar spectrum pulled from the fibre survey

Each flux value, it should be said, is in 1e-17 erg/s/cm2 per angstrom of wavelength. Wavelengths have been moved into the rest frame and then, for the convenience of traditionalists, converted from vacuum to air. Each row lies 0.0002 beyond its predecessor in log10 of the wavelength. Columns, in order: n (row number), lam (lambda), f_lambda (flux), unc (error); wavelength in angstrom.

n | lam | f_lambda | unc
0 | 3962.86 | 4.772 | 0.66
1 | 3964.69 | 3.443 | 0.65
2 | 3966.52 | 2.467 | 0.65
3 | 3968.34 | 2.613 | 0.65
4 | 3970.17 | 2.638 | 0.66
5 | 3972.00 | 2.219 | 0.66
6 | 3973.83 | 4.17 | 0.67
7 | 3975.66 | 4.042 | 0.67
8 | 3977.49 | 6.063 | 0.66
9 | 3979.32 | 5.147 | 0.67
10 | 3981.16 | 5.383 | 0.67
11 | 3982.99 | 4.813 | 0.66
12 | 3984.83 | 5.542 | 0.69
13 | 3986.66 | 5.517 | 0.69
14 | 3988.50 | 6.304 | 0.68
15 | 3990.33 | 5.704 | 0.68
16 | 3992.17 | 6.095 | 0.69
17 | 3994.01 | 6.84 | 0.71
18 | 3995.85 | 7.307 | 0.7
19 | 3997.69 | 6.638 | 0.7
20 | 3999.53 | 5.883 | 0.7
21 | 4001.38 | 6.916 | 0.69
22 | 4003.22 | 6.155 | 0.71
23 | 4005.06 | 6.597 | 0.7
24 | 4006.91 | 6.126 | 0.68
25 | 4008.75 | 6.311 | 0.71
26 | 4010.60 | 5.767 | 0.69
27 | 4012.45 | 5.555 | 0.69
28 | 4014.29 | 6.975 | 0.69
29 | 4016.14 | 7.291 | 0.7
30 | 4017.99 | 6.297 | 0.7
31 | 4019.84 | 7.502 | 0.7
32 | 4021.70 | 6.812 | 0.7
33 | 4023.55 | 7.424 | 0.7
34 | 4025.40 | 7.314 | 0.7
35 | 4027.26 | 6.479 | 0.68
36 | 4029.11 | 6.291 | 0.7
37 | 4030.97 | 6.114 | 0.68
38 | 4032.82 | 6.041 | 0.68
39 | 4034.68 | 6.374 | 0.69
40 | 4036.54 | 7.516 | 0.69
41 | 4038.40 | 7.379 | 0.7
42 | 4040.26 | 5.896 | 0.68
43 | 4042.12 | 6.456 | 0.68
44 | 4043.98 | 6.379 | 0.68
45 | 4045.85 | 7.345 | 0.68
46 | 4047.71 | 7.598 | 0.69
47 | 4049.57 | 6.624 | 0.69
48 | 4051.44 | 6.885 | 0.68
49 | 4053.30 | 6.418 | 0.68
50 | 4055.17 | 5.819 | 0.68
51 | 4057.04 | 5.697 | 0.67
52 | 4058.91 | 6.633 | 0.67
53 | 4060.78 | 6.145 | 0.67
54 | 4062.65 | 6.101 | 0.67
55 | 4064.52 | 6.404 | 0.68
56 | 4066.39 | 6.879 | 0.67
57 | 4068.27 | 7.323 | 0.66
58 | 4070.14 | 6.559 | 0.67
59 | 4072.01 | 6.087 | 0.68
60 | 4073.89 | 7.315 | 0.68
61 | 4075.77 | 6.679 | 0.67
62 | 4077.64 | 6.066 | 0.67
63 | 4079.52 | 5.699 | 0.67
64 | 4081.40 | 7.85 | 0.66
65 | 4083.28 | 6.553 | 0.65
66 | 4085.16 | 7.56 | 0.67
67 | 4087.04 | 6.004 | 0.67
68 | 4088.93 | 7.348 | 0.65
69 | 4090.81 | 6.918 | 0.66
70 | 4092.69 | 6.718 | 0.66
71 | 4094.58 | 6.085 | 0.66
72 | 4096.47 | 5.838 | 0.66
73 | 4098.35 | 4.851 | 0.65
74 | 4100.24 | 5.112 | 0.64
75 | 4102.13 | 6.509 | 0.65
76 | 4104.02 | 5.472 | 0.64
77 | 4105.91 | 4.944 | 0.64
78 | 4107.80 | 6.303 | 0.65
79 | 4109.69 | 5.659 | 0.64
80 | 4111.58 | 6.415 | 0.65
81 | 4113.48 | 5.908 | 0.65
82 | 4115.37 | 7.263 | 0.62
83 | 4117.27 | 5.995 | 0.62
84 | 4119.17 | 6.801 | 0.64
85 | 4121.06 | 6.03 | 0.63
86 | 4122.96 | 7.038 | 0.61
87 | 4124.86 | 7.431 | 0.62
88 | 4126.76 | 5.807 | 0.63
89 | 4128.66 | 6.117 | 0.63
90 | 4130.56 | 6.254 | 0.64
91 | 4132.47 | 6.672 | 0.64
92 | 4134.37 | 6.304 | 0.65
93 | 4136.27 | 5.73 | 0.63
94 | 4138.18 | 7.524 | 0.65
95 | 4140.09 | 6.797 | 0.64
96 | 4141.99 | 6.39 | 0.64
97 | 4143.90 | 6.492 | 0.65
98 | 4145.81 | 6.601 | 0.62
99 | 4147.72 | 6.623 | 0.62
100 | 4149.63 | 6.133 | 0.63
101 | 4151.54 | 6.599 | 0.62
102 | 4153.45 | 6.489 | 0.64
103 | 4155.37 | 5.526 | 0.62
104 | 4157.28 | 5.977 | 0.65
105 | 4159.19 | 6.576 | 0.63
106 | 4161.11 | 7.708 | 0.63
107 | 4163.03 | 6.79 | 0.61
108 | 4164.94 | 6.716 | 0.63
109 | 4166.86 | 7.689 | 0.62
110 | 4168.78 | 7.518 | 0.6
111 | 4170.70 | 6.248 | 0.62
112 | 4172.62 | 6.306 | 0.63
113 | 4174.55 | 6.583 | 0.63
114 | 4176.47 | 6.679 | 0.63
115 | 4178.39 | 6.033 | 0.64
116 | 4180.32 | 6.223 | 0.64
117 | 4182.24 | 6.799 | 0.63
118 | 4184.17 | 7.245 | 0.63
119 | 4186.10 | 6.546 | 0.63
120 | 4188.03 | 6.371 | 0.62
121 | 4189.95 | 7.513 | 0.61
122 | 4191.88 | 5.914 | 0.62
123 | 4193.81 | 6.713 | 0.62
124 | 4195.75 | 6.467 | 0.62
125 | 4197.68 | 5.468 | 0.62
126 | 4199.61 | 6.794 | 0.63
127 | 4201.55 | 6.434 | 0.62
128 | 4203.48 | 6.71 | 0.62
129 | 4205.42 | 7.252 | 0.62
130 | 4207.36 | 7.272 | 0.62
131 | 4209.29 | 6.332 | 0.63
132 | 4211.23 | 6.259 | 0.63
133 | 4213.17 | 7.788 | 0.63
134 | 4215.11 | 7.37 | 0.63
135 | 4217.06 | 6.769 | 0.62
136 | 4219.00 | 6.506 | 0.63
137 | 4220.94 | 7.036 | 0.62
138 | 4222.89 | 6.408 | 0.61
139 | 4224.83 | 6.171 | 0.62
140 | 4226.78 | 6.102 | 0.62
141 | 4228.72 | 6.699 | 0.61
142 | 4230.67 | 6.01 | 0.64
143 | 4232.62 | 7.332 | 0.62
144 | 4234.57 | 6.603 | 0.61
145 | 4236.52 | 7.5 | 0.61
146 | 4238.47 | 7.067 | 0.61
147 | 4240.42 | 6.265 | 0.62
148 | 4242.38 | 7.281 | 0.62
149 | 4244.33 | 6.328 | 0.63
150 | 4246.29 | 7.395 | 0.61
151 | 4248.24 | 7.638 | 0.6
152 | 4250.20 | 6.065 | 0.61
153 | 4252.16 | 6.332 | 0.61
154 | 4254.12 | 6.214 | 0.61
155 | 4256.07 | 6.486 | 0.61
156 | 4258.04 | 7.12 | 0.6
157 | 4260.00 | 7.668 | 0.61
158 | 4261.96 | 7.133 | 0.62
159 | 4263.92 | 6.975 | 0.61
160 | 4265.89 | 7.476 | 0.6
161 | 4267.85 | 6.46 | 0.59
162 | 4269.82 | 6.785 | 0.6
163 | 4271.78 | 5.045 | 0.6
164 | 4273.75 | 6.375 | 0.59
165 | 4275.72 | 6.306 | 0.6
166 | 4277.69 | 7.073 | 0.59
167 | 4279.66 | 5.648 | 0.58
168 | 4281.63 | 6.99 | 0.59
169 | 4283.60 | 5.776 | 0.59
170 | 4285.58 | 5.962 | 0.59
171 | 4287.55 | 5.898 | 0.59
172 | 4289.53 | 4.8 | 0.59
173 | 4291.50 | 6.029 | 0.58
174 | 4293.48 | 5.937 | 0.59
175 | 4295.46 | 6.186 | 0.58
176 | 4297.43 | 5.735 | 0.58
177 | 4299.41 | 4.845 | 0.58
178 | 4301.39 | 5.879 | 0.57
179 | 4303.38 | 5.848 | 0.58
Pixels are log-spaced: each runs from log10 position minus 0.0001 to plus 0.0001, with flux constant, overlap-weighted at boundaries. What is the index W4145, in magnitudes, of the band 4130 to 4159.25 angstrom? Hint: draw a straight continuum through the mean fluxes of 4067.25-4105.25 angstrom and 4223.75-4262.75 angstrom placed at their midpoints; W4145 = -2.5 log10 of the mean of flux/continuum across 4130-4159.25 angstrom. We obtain 0.022 mag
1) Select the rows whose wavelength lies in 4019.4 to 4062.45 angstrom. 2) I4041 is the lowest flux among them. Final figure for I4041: 5.697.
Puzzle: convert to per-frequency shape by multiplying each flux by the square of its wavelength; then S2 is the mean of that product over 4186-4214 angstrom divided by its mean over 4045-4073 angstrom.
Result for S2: 1.1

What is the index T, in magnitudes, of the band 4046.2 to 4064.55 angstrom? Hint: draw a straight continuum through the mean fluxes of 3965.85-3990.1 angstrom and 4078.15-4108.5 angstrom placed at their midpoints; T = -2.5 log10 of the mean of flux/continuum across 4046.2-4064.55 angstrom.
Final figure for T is -0.15 mag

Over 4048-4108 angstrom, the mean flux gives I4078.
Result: 6.37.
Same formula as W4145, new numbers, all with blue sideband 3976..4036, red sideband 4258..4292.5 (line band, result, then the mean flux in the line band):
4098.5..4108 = 0.14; 5.55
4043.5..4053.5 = -0.10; 6.93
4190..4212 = -0.03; 6.55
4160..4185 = -0.07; 6.8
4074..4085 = -0.06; 6.7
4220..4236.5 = -0.04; 6.6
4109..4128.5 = -0.02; 6.43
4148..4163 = -0.02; 6.46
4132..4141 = -0.04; 6.6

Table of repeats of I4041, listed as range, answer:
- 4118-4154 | 5.73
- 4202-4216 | 6.259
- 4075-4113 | 4.851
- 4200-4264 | 6.01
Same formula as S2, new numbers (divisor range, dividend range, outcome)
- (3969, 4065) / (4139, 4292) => 1.18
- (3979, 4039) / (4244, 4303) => 1.13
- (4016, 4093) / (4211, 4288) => 1.10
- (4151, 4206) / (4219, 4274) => 1.05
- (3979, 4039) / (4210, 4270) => 1.19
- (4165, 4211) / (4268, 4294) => 0.95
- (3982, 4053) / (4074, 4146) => 1.02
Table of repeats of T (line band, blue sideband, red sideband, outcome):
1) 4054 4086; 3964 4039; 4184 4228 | -0.077 mag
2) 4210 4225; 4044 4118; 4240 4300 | -0.067 mag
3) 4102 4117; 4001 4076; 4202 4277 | 0.106 mag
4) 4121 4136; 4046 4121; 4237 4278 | 0.005 mag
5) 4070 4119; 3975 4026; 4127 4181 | 0.020 mag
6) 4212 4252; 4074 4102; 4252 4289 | -0.054 mag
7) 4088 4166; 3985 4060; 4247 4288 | 0.031 mag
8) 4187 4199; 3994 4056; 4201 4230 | 0.050 mag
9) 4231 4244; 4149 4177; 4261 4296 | -0.085 mag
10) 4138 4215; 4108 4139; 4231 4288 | -0.022 mag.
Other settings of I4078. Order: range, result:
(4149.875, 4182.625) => 6.6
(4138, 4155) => 6.55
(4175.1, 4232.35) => 6.63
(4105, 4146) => 6.38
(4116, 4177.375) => 6.57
